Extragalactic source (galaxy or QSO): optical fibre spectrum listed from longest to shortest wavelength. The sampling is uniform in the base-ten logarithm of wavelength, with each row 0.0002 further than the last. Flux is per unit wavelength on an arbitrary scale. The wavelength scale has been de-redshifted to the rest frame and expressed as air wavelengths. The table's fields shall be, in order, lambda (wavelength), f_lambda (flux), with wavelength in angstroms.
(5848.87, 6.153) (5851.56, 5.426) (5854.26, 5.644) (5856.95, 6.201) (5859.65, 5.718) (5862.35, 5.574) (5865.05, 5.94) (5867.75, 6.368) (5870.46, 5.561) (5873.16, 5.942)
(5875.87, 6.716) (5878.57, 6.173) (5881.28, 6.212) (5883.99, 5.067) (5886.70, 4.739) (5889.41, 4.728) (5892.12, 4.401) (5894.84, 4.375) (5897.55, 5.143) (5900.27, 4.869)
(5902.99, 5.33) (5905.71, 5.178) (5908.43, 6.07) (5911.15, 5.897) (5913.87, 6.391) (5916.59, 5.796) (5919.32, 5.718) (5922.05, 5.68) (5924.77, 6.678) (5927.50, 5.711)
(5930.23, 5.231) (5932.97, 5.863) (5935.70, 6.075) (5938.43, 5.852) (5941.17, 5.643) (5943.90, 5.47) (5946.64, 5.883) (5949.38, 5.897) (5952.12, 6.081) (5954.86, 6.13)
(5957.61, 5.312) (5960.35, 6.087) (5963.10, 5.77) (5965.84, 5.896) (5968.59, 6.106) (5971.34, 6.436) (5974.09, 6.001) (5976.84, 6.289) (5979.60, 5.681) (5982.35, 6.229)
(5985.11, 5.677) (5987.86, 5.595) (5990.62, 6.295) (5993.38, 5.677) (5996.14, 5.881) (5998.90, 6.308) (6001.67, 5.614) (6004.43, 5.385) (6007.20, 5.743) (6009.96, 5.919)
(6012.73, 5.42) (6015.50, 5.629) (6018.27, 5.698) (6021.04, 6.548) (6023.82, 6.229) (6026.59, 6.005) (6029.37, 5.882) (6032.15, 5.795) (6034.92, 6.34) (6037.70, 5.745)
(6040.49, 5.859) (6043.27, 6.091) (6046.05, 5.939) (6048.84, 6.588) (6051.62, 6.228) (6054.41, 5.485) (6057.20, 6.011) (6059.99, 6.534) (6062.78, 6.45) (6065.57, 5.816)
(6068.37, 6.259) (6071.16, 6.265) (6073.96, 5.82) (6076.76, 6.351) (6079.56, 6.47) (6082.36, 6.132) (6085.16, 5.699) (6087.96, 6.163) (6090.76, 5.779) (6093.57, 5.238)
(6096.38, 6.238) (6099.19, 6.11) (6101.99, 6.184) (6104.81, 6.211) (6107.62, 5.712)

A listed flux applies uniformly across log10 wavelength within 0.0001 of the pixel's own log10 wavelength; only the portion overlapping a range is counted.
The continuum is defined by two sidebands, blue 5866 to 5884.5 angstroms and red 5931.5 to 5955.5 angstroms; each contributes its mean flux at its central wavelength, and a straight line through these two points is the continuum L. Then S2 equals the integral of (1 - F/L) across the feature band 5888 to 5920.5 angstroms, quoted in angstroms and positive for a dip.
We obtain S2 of 3.5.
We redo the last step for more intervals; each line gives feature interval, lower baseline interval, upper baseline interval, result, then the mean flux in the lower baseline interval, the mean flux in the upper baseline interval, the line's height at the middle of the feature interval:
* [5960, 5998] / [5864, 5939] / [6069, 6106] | -1.10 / 5.63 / 6.05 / 5.81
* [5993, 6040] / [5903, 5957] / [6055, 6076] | 1.22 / 5.83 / 6.14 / 6.03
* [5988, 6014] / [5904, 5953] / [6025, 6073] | 0.79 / 5.83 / 6.07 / 5.98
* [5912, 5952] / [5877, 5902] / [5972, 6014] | -3.33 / 5.1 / 5.86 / 5.41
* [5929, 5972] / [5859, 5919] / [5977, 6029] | -0.93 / 5.55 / 5.87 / 5.73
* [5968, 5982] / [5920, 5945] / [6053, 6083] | -0.48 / 5.8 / 6.14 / 5.91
